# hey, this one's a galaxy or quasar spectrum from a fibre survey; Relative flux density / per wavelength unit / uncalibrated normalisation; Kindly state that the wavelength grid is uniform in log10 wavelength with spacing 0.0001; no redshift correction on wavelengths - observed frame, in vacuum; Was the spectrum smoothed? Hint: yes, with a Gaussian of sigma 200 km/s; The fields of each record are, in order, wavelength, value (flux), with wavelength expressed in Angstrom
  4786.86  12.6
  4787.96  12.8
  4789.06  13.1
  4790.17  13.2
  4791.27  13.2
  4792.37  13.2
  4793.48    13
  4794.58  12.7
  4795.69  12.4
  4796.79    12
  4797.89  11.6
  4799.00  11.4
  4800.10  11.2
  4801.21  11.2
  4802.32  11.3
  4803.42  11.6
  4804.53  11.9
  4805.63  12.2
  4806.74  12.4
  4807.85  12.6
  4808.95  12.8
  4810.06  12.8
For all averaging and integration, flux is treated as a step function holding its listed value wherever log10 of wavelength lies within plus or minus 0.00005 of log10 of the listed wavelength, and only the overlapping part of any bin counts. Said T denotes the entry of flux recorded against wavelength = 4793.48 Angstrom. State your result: 13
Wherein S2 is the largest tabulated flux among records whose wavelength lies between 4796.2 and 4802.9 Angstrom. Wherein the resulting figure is 12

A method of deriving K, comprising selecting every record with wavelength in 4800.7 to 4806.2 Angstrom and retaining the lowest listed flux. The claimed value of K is 11.2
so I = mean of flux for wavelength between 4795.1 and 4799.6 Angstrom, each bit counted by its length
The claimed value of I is 11.9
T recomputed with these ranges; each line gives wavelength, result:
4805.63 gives 12.2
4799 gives 11.4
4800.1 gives 11.2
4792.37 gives 13.2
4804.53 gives 11.9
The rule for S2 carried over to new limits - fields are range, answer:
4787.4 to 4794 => 13.2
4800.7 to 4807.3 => 12.4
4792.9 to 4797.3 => 13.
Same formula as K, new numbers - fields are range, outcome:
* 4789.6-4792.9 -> 13.2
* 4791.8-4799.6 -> 11.4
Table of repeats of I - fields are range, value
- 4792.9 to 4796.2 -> 12.7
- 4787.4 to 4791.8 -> 13.1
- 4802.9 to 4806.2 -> 11.9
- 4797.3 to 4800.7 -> 11.4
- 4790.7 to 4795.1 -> 13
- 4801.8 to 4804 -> 11.5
